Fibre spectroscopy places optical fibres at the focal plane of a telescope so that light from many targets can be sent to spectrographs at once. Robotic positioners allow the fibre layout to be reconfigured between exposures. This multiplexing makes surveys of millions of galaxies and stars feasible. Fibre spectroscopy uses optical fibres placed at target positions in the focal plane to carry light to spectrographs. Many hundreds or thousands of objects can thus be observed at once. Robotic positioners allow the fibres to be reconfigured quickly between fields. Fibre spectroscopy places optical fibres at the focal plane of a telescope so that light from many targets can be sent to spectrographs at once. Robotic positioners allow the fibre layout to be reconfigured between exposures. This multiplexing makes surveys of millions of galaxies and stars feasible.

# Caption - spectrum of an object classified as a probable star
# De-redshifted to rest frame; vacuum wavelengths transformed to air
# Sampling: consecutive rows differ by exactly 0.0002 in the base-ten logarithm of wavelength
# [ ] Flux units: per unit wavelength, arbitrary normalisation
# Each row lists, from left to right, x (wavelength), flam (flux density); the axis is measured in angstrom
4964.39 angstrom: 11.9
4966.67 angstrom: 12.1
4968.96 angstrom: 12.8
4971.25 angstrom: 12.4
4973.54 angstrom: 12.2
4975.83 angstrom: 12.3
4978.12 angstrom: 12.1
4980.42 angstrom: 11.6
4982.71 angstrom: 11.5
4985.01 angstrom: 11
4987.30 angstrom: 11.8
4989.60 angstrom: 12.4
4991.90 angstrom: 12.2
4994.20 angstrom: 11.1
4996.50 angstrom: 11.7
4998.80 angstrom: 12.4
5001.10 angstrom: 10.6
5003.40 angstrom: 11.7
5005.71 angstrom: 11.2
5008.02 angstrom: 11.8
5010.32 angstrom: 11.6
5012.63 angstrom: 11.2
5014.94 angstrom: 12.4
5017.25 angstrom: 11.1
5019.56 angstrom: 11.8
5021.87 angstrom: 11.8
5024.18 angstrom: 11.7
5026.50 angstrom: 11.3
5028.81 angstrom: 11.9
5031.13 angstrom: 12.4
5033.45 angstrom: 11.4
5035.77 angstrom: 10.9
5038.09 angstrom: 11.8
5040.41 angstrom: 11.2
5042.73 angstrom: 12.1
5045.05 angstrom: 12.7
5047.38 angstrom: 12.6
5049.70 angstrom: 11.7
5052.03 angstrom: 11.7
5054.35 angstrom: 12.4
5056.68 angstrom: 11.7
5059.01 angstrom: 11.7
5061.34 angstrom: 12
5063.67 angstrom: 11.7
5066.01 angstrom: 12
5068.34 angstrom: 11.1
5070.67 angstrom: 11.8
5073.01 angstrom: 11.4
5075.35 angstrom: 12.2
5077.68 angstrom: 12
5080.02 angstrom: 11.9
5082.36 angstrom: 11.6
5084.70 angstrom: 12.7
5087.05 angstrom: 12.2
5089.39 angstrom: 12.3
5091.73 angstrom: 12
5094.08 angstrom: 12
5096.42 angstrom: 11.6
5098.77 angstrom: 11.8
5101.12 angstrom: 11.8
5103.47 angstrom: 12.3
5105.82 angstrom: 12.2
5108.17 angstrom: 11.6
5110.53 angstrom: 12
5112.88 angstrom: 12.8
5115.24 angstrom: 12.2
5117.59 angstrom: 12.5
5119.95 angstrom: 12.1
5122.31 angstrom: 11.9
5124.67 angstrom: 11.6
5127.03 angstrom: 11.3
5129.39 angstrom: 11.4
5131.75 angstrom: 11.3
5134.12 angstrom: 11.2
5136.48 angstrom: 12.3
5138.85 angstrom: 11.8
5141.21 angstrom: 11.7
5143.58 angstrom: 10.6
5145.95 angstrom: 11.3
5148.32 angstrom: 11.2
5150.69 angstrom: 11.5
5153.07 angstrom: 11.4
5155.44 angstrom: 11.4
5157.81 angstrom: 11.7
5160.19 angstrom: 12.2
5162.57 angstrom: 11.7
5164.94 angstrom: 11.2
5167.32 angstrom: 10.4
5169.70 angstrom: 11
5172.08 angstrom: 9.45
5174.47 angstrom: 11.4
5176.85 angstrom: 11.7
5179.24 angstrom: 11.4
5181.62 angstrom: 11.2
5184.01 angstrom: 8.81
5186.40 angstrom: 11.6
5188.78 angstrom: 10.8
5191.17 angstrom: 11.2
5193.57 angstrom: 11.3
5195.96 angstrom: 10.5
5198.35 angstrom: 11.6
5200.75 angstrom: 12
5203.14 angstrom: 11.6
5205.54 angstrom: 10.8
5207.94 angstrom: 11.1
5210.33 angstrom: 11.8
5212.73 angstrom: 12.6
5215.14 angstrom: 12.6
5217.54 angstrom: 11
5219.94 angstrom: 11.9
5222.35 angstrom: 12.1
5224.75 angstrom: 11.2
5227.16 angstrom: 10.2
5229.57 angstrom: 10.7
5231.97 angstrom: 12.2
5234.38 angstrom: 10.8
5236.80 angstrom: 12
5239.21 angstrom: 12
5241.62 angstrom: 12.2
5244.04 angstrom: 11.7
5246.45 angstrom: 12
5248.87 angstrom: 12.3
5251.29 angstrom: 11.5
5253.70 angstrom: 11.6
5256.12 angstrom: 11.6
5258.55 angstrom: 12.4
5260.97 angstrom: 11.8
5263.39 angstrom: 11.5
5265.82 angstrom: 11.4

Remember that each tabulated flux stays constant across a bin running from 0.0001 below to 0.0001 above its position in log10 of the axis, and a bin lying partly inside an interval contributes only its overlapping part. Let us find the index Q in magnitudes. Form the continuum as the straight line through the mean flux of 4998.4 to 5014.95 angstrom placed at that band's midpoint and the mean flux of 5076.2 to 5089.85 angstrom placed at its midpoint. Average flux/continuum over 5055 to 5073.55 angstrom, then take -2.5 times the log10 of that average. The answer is 0.02 mag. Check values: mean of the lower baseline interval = 11.5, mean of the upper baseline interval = 12.1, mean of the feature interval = 11.7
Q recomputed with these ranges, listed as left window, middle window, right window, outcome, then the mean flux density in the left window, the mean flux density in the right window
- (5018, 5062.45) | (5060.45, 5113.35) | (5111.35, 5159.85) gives -0.02 mag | 11.8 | 11.7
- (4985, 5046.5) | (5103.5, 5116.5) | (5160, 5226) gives -0.06 mag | 11.7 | 11.3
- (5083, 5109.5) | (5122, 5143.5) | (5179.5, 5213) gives 0.02 mag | 12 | 11.2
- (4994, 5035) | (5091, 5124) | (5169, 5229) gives -0.06 mag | 11.6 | 11.2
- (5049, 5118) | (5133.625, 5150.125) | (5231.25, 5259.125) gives 0.04 mag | 12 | 11.8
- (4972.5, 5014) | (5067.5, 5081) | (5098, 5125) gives 0.02 mag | 11.7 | 12.1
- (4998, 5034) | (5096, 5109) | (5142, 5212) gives -0.05 mag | 11.6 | 11.2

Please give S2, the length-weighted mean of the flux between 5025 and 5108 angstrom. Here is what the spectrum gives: 11.9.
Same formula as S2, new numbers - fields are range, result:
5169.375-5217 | 11.2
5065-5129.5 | 11.9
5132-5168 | 11.5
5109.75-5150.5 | 11.7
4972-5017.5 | 11.7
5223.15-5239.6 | 11.3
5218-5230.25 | 11.2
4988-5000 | 11.9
